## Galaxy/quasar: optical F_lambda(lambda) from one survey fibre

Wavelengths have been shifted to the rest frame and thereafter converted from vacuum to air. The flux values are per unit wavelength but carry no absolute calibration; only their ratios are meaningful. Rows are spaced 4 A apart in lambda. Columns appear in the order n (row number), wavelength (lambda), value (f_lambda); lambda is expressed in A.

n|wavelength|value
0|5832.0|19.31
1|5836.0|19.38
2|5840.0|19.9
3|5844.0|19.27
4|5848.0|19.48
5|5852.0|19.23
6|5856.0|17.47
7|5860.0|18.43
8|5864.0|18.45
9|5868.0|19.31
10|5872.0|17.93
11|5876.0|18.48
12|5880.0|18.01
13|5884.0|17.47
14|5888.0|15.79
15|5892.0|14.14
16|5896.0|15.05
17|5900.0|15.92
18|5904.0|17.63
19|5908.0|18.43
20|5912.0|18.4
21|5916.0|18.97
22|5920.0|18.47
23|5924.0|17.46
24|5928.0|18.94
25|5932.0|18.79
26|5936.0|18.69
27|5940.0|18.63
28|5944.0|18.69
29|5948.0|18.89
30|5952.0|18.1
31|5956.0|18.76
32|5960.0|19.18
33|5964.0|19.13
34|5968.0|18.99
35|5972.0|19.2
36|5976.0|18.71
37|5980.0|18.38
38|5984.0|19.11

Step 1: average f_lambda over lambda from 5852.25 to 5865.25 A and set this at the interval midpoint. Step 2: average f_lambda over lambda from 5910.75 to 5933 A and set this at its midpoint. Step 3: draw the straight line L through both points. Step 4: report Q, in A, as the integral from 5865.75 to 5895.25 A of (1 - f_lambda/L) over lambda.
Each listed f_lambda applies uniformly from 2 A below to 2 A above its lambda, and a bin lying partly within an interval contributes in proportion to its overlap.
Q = 1.8 A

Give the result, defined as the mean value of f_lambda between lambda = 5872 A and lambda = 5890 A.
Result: 17.5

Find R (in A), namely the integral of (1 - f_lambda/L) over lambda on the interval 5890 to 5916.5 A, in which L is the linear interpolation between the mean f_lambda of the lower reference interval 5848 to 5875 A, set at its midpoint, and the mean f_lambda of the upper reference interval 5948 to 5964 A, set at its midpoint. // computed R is 2.6 A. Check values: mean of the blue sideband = 18.5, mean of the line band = 16.8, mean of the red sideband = 18.8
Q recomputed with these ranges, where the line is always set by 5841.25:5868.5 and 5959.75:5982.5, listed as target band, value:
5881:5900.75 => 3.21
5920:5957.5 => 0.68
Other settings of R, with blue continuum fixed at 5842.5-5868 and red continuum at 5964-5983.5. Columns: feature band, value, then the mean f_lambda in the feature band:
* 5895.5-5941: 1.9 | 18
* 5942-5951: 0.1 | 18.7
